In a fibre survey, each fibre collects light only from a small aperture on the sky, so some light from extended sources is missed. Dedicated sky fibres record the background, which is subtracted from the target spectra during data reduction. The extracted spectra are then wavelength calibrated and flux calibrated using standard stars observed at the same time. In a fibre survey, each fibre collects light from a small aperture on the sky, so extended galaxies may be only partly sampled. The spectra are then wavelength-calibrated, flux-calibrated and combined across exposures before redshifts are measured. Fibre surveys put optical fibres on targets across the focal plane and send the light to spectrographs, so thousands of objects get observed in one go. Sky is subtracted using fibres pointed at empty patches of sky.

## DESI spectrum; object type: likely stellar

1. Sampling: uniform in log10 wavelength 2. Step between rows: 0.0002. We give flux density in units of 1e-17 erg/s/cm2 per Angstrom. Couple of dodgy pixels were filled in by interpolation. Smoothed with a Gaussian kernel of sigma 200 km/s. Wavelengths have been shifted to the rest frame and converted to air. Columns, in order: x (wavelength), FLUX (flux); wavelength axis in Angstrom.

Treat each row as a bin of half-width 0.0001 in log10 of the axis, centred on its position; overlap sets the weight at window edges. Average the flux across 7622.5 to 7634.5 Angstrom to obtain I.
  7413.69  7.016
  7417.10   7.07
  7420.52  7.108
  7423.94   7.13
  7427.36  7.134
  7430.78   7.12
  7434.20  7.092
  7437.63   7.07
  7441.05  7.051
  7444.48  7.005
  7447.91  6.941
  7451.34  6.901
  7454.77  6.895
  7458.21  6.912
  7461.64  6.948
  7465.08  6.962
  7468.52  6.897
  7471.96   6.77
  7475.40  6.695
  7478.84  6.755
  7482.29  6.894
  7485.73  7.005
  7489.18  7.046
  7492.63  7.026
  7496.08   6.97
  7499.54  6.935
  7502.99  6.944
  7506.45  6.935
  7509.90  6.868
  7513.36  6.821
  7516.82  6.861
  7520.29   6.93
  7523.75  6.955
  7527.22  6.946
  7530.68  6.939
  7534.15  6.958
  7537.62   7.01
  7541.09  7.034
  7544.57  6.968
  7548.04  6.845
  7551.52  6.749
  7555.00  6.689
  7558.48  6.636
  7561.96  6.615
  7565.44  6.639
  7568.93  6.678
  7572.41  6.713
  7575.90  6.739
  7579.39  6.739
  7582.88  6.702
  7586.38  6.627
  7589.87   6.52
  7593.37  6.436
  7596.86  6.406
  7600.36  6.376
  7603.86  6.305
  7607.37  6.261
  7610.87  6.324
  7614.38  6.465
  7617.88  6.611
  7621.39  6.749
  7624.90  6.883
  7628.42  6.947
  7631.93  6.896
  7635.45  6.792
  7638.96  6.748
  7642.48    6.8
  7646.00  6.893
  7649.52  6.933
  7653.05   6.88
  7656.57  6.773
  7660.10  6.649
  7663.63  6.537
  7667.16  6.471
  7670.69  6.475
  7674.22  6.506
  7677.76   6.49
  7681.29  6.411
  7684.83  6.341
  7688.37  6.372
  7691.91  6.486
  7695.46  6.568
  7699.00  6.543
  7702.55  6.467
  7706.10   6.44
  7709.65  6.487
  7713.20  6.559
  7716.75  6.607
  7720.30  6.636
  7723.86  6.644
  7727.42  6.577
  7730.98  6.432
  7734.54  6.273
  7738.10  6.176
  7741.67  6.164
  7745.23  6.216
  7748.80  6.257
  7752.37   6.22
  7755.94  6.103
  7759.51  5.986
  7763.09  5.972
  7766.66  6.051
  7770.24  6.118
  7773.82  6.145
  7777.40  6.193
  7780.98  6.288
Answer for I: 6.89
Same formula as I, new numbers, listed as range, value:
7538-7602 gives 6.68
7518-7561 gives 6.88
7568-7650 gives 6.64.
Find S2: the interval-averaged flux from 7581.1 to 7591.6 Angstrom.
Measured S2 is 6.62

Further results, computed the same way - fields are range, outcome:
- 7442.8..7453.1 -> 6.95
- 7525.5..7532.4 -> 6.95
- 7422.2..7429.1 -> 7.13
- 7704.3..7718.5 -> 6.52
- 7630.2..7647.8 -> 6.83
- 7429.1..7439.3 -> 7.09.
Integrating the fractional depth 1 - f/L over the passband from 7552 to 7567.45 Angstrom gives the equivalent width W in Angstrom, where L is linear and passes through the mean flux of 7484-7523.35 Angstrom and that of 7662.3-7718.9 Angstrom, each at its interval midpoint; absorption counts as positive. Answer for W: 0.3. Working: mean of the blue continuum 6.94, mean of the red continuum 6.49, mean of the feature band 6.65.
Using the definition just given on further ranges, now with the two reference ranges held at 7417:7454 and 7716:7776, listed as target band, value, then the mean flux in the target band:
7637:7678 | -1.3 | 6.69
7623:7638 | -0.7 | 6.87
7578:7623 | 0.9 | 6.5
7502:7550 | -0.8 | 6.93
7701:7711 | -0.2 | 6.46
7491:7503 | -0.1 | 6.97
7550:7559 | 0.1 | 6.7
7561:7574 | 0.1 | 6.67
